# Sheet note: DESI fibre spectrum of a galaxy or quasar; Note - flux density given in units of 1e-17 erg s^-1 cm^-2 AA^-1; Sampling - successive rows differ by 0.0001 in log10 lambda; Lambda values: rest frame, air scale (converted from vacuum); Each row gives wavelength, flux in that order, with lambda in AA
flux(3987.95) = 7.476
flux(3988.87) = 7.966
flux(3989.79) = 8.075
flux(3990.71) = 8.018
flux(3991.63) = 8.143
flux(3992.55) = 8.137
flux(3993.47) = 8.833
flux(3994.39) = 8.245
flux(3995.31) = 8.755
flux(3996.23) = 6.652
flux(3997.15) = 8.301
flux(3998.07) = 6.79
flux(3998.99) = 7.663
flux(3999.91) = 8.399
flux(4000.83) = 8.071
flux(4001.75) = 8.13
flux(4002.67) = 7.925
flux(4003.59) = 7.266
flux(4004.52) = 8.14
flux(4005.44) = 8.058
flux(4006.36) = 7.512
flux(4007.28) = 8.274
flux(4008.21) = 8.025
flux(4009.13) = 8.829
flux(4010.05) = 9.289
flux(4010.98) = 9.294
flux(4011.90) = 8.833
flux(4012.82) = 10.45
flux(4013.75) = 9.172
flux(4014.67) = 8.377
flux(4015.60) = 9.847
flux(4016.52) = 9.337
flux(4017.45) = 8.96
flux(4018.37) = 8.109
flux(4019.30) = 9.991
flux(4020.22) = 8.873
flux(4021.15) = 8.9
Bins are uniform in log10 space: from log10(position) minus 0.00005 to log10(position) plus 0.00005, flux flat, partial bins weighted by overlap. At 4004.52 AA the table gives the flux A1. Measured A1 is 8.14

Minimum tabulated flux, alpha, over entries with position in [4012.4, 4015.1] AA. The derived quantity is 8.377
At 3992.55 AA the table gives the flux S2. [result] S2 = 8.137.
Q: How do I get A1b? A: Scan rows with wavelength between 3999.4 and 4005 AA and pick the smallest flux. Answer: 7.266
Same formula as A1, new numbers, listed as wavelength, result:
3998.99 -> 7.663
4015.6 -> 9.847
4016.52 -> 9.337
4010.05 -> 9.289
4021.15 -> 8.9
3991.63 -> 8.143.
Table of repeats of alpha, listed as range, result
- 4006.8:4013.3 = 8.025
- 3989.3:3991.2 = 8.018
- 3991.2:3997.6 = 6.652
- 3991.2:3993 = 8.137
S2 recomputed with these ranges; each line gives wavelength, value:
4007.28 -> 8.274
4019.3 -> 9.991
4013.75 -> 9.172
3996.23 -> 6.652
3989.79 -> 8.075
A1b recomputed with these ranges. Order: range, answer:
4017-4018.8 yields 8.109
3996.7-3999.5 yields 6.79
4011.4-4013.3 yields 8.833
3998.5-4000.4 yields 7.663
